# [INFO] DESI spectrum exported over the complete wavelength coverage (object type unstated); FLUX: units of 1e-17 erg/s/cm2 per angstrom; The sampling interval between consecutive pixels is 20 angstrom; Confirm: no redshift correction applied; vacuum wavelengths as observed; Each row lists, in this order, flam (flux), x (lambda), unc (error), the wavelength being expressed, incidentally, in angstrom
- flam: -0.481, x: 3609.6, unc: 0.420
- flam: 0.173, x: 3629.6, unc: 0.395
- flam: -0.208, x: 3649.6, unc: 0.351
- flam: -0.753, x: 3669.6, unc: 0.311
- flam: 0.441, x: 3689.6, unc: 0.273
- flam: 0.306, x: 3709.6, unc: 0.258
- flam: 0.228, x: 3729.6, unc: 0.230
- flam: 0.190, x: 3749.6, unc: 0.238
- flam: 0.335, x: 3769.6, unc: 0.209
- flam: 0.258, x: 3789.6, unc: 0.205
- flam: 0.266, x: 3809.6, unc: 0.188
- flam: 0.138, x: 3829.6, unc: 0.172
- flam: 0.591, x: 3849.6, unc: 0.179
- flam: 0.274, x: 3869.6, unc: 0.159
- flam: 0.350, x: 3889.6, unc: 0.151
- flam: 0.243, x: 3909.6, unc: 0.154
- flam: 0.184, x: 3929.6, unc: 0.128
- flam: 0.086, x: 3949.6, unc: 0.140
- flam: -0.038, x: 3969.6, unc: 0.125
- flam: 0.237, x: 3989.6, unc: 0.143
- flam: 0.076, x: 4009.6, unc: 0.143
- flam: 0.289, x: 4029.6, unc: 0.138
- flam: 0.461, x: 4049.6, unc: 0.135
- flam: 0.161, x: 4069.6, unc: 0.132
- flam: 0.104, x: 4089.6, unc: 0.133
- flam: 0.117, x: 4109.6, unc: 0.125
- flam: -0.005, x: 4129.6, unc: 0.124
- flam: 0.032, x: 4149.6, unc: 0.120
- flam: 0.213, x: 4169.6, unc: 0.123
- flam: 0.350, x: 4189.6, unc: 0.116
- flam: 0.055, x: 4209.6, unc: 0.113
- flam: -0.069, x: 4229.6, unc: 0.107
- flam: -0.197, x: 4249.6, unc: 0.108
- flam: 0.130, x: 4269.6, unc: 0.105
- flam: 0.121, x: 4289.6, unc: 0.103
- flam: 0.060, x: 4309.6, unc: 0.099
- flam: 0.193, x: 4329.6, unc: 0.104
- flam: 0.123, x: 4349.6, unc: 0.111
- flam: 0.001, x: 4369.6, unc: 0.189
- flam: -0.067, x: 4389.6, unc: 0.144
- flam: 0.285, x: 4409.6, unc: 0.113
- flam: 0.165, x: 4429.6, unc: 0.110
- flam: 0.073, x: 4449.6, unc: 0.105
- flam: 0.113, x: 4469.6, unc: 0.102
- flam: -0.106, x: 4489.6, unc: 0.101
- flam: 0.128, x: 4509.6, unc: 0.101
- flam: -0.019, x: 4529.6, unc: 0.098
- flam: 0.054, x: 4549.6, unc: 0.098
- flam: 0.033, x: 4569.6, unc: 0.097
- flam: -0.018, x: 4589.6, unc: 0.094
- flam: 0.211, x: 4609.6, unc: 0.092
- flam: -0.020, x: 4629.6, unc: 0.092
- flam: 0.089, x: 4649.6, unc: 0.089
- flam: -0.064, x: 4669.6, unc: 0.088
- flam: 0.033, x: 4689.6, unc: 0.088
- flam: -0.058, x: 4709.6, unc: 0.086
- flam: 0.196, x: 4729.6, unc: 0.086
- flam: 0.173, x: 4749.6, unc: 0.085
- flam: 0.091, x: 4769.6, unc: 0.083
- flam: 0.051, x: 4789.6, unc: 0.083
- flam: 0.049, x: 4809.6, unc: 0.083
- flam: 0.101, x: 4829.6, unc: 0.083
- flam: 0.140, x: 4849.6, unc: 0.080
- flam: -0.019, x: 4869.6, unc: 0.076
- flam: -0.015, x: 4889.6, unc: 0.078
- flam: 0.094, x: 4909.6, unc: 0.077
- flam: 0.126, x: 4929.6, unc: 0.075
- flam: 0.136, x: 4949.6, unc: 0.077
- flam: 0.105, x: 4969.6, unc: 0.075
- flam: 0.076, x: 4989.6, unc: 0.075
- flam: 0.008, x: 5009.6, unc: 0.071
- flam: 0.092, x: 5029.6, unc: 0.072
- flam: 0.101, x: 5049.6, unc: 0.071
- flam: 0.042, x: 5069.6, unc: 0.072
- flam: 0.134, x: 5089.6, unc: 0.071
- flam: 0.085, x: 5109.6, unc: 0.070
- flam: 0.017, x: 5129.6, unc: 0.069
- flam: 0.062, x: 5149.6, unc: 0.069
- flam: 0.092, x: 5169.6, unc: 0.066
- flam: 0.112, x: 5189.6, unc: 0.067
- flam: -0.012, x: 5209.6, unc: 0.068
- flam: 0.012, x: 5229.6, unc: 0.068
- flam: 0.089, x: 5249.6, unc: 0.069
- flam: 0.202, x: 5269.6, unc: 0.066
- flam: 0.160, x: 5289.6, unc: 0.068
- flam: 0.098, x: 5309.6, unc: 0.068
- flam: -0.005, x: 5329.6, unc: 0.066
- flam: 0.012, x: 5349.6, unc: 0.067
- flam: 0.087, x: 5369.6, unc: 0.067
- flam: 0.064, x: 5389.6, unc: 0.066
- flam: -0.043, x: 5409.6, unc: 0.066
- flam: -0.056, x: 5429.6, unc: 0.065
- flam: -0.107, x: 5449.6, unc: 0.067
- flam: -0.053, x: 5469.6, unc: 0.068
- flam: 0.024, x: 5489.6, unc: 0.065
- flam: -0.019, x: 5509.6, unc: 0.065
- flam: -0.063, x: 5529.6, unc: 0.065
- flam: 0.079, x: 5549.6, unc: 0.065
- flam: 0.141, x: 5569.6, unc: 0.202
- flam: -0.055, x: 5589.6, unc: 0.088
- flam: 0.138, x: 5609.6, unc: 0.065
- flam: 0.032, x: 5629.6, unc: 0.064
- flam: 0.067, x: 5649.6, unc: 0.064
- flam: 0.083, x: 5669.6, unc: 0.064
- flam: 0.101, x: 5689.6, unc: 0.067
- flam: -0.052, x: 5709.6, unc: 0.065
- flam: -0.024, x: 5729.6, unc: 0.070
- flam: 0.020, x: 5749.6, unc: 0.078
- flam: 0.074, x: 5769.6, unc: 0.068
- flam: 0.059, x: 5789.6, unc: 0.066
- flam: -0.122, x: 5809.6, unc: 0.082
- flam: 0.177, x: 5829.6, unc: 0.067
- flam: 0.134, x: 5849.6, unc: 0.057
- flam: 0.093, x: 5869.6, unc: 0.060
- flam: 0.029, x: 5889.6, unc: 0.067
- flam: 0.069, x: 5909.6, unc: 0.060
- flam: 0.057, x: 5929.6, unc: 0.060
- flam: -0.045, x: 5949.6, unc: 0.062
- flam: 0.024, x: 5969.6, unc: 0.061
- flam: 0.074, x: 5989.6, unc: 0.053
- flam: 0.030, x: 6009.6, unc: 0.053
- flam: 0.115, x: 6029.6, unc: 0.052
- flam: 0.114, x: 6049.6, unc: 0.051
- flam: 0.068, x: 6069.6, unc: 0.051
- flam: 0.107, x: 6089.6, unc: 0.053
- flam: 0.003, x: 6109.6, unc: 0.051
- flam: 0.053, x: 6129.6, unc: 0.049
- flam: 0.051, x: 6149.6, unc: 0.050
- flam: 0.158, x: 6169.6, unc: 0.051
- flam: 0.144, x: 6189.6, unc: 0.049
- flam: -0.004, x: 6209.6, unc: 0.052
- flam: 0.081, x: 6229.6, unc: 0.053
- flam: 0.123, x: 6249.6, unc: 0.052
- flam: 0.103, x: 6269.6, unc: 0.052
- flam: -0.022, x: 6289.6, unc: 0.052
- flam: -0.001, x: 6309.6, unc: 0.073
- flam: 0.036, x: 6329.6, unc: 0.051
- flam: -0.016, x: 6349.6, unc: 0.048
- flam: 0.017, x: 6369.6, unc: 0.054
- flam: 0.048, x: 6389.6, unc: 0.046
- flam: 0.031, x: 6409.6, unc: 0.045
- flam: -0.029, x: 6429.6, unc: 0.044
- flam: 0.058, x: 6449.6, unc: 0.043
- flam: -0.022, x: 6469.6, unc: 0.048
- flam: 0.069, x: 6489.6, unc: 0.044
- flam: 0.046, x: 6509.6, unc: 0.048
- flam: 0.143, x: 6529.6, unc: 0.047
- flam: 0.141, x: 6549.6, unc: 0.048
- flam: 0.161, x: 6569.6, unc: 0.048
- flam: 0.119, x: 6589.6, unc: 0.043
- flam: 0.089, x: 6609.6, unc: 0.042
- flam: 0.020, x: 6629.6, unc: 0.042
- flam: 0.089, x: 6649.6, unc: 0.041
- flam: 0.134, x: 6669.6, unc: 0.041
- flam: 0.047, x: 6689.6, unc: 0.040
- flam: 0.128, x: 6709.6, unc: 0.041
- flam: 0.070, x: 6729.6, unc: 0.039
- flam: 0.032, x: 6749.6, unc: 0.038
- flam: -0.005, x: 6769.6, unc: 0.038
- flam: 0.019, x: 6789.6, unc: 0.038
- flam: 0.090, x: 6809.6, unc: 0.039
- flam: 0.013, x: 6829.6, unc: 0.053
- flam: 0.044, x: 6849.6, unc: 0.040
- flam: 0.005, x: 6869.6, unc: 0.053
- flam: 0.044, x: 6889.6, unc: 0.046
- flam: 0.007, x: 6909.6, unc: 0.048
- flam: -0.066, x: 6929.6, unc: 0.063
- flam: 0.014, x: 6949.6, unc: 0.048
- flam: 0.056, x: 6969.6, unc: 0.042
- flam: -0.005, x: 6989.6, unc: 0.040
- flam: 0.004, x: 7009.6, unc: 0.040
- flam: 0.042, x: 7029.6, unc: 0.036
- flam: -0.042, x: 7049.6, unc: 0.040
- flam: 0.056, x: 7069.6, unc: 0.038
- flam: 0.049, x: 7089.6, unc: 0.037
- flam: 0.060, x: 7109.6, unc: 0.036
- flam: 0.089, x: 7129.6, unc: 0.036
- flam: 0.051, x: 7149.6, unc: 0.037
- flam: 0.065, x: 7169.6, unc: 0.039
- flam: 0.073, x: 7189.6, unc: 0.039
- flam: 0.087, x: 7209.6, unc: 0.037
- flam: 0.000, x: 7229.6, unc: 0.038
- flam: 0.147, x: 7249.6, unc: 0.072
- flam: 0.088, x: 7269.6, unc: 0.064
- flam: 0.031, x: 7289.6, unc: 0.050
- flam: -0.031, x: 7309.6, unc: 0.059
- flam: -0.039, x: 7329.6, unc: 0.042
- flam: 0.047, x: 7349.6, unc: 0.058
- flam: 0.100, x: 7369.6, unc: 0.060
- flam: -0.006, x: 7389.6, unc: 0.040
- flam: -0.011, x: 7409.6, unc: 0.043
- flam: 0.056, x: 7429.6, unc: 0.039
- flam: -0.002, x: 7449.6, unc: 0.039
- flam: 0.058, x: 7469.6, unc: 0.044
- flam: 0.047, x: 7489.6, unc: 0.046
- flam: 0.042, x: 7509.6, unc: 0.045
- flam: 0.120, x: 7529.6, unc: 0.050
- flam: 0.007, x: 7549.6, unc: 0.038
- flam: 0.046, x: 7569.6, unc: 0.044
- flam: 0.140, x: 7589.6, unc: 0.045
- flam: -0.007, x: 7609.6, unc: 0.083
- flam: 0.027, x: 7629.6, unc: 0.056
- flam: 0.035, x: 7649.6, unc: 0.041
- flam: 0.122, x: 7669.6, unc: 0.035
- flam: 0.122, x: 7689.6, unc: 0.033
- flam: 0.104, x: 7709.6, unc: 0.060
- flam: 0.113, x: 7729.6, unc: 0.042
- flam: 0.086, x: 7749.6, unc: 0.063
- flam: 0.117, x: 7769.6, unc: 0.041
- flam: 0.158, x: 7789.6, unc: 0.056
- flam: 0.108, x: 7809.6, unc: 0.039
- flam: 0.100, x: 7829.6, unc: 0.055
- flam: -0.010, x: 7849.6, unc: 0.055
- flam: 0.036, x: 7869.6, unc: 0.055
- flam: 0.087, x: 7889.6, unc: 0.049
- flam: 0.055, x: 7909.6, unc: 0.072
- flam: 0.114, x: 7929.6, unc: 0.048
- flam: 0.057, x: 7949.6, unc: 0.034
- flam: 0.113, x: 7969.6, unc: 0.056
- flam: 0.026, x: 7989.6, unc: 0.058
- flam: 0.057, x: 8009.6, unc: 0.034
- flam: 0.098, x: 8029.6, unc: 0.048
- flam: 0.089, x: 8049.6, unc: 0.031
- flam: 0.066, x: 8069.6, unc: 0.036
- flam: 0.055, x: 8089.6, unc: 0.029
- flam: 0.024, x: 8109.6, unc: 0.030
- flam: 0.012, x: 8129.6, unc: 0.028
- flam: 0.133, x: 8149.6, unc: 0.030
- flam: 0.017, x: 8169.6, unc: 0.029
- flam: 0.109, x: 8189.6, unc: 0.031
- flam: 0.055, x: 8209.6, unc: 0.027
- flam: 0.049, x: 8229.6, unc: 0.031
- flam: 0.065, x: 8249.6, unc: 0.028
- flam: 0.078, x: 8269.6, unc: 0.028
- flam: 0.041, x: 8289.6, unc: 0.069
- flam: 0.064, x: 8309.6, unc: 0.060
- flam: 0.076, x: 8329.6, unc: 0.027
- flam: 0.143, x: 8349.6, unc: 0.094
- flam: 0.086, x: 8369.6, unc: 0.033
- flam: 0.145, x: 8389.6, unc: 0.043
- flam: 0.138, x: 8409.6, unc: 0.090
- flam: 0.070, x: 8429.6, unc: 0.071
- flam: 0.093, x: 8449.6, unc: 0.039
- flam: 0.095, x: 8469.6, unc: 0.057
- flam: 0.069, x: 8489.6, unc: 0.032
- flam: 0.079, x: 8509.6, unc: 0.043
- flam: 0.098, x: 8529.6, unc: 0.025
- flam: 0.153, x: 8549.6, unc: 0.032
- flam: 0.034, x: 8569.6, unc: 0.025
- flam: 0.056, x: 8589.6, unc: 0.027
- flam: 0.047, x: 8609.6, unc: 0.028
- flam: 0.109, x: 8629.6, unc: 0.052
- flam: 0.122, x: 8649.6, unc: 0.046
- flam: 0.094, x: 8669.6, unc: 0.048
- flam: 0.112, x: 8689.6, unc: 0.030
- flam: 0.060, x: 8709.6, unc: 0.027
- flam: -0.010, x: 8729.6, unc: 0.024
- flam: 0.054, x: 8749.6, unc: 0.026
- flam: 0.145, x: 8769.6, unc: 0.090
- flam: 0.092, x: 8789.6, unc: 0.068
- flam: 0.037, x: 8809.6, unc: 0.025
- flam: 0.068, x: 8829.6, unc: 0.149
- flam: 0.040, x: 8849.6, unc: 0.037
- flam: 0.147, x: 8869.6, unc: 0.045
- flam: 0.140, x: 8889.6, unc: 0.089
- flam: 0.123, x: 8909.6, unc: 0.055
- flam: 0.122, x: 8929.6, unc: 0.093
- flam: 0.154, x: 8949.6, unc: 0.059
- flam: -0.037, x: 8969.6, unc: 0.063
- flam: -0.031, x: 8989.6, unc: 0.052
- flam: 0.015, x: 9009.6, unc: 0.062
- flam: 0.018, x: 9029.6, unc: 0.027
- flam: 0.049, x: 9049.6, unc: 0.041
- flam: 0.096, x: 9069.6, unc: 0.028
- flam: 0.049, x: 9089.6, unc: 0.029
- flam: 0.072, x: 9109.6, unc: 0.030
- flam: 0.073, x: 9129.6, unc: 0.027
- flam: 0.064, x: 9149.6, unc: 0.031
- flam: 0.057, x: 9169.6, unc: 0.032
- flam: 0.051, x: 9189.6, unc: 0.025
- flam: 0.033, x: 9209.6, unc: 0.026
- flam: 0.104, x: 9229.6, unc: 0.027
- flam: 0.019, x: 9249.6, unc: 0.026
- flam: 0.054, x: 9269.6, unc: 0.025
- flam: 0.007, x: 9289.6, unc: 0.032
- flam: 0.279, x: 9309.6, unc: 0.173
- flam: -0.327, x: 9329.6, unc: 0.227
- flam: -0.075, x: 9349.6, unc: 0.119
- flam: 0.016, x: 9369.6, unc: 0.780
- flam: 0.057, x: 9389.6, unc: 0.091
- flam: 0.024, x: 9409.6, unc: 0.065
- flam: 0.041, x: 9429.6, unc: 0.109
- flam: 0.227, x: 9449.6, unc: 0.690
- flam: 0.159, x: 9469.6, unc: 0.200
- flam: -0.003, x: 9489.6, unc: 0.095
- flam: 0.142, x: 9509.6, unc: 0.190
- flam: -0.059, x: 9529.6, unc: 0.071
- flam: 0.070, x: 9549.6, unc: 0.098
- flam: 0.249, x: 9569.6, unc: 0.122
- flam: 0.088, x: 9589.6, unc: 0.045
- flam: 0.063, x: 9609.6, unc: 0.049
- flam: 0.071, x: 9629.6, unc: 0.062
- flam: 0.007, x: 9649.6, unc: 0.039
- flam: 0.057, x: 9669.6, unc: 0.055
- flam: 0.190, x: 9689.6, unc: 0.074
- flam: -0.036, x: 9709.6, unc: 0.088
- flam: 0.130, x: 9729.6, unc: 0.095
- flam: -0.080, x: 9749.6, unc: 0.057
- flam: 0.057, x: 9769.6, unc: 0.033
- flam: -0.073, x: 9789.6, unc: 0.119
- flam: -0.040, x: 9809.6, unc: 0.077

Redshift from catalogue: 1.064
